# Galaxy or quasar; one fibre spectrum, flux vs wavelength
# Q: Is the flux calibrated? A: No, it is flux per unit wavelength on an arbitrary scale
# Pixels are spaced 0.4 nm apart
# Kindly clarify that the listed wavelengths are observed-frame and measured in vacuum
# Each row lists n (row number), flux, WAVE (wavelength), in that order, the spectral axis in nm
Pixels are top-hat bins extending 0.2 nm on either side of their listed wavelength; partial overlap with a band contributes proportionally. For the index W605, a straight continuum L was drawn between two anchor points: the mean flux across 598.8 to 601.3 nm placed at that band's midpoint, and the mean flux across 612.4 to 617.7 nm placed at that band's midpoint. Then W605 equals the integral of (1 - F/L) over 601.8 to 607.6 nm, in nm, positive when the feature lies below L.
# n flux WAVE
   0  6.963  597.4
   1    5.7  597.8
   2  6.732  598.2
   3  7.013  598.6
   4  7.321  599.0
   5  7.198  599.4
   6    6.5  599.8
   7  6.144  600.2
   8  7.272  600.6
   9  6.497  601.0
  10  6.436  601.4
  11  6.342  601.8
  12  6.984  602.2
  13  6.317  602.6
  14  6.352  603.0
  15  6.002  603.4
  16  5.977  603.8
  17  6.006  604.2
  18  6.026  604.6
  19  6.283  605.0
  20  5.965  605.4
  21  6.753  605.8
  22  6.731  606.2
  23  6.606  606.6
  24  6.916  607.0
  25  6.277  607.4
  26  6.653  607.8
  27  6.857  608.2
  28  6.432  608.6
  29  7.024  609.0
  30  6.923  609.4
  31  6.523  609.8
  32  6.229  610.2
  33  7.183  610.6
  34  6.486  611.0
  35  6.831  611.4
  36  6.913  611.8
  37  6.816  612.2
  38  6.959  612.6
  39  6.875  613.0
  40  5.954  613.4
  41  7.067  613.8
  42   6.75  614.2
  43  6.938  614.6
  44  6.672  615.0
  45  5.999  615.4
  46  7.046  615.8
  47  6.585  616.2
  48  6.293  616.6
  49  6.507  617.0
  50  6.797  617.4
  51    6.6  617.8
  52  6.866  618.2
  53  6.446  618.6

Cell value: 0.33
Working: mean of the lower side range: 6.81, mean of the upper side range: 6.65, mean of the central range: 6.37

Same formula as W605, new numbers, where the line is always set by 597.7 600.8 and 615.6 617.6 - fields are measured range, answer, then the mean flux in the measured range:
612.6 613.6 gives 0.02 nm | 6.52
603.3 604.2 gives 0.10 nm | 5.99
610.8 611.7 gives 0.00 nm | 6.69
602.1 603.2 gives 0.04 nm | 6.51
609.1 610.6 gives 0.00 nm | 6.67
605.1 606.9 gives 0.05 nm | 6.52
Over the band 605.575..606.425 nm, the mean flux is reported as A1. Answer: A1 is 6.72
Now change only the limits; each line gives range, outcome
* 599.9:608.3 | 6.44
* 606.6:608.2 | 6.64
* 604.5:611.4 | 6.6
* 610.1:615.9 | 6.72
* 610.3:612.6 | 6.83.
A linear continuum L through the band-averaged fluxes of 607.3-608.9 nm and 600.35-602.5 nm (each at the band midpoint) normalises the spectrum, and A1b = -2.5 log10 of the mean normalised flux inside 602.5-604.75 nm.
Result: 0.09 mag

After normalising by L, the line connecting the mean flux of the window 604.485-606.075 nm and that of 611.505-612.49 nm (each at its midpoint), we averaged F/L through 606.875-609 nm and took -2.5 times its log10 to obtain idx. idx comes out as -0.02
